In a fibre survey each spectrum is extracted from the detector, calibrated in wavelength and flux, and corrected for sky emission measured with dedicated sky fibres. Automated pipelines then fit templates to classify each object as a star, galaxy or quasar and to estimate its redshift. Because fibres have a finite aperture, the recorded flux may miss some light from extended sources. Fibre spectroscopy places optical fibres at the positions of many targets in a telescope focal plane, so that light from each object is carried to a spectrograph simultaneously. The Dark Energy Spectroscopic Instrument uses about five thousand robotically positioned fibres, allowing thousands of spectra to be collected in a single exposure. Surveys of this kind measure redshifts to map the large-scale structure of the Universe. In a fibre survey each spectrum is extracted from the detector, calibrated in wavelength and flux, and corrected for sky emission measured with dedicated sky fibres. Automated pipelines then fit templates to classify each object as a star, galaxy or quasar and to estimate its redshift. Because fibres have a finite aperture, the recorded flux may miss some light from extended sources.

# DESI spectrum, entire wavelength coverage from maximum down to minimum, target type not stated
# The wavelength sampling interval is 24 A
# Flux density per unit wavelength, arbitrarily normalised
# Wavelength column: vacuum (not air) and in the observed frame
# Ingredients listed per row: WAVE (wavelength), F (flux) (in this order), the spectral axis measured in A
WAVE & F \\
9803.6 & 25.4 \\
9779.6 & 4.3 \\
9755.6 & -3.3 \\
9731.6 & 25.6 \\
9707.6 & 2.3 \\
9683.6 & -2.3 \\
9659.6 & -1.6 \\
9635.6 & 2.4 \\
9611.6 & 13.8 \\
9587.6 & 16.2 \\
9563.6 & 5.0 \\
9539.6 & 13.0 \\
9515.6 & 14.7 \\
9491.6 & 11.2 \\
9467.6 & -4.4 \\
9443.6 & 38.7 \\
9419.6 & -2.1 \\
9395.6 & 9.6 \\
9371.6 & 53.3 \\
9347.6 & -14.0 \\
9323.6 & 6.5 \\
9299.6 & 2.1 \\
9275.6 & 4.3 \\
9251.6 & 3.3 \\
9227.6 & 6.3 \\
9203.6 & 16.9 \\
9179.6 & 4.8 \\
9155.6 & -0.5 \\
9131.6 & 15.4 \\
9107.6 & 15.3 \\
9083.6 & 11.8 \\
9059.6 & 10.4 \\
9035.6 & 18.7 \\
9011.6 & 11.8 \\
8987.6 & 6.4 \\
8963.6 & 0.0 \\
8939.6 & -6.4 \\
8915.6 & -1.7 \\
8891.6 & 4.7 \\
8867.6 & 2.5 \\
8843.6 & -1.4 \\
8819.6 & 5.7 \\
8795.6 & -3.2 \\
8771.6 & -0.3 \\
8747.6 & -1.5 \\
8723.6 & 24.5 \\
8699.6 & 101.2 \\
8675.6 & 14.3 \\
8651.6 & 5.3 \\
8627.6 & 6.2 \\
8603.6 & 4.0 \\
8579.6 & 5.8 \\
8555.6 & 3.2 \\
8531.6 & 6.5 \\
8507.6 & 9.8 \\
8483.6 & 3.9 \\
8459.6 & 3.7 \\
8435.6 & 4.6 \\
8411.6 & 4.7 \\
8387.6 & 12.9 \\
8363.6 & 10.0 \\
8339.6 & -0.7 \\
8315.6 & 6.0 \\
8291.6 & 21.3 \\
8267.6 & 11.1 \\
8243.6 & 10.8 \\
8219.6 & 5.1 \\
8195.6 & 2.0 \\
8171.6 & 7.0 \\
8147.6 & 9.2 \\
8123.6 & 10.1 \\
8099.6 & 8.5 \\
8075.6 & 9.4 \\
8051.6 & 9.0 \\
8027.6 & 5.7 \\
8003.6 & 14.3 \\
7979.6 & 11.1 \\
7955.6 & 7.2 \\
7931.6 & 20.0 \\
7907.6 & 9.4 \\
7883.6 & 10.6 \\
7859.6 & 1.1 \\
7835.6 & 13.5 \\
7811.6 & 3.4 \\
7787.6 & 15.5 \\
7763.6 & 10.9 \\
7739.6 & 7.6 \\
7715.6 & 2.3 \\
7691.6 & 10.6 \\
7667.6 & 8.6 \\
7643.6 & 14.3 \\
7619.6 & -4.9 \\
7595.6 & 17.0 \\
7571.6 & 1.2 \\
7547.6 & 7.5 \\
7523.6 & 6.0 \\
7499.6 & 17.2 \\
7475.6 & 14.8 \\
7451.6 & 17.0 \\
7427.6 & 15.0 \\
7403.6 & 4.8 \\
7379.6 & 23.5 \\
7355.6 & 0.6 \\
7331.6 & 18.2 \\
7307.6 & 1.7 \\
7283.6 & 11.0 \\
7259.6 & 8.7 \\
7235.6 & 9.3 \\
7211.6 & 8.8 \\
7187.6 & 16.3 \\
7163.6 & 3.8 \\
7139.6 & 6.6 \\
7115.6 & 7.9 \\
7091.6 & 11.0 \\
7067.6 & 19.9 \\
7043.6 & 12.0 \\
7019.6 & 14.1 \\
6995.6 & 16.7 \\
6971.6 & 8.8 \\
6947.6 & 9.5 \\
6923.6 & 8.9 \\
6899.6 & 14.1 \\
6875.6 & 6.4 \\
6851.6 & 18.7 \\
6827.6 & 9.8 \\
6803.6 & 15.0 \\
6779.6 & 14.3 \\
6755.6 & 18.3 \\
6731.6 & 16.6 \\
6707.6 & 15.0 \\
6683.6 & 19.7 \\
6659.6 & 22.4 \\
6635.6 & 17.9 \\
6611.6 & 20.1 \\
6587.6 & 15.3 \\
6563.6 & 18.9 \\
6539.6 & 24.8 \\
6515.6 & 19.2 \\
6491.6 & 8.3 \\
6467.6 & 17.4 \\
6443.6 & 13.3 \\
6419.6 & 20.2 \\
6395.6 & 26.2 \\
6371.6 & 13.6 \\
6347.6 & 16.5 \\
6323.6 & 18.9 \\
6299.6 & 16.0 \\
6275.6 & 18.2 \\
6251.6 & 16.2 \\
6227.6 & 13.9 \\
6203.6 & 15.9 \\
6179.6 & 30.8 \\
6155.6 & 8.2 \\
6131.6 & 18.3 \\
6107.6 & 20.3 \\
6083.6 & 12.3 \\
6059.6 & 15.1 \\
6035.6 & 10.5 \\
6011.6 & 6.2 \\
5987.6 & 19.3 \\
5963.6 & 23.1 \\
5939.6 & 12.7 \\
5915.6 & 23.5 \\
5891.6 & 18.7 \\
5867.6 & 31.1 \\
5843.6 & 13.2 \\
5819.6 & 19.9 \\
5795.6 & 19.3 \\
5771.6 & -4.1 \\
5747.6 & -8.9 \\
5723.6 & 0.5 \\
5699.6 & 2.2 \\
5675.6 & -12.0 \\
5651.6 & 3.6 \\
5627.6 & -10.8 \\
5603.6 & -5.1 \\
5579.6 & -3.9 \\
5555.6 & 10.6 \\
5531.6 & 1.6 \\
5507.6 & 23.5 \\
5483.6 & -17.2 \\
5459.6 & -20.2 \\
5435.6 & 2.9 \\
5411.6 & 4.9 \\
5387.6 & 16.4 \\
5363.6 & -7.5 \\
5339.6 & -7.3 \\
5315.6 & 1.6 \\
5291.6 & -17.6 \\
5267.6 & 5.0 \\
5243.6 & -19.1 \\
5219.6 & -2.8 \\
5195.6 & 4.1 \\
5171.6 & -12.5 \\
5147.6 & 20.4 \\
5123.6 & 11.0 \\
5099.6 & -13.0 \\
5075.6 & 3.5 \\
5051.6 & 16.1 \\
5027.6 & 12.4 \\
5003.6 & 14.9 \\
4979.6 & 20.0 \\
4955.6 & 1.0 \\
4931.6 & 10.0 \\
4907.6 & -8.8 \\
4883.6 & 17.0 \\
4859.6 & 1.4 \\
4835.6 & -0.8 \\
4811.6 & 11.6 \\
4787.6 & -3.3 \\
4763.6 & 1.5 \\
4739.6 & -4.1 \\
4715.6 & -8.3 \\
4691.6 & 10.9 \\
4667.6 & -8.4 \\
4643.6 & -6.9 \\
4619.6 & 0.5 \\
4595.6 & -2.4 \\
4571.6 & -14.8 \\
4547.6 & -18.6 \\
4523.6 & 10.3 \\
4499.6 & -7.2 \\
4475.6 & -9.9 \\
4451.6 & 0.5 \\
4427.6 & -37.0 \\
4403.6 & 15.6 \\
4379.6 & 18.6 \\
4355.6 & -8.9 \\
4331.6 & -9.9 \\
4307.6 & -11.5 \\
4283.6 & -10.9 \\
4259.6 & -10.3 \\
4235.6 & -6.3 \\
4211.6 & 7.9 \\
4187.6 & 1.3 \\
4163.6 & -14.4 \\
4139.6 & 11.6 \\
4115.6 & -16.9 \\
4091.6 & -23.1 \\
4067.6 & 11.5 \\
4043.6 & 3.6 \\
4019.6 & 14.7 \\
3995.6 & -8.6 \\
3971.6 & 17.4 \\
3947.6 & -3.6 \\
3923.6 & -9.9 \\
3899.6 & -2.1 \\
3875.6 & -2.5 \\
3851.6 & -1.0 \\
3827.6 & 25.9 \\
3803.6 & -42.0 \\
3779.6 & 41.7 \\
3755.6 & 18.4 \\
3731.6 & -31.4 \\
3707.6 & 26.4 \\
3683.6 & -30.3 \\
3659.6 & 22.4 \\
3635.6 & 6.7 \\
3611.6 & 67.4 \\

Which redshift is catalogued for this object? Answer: 1.34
